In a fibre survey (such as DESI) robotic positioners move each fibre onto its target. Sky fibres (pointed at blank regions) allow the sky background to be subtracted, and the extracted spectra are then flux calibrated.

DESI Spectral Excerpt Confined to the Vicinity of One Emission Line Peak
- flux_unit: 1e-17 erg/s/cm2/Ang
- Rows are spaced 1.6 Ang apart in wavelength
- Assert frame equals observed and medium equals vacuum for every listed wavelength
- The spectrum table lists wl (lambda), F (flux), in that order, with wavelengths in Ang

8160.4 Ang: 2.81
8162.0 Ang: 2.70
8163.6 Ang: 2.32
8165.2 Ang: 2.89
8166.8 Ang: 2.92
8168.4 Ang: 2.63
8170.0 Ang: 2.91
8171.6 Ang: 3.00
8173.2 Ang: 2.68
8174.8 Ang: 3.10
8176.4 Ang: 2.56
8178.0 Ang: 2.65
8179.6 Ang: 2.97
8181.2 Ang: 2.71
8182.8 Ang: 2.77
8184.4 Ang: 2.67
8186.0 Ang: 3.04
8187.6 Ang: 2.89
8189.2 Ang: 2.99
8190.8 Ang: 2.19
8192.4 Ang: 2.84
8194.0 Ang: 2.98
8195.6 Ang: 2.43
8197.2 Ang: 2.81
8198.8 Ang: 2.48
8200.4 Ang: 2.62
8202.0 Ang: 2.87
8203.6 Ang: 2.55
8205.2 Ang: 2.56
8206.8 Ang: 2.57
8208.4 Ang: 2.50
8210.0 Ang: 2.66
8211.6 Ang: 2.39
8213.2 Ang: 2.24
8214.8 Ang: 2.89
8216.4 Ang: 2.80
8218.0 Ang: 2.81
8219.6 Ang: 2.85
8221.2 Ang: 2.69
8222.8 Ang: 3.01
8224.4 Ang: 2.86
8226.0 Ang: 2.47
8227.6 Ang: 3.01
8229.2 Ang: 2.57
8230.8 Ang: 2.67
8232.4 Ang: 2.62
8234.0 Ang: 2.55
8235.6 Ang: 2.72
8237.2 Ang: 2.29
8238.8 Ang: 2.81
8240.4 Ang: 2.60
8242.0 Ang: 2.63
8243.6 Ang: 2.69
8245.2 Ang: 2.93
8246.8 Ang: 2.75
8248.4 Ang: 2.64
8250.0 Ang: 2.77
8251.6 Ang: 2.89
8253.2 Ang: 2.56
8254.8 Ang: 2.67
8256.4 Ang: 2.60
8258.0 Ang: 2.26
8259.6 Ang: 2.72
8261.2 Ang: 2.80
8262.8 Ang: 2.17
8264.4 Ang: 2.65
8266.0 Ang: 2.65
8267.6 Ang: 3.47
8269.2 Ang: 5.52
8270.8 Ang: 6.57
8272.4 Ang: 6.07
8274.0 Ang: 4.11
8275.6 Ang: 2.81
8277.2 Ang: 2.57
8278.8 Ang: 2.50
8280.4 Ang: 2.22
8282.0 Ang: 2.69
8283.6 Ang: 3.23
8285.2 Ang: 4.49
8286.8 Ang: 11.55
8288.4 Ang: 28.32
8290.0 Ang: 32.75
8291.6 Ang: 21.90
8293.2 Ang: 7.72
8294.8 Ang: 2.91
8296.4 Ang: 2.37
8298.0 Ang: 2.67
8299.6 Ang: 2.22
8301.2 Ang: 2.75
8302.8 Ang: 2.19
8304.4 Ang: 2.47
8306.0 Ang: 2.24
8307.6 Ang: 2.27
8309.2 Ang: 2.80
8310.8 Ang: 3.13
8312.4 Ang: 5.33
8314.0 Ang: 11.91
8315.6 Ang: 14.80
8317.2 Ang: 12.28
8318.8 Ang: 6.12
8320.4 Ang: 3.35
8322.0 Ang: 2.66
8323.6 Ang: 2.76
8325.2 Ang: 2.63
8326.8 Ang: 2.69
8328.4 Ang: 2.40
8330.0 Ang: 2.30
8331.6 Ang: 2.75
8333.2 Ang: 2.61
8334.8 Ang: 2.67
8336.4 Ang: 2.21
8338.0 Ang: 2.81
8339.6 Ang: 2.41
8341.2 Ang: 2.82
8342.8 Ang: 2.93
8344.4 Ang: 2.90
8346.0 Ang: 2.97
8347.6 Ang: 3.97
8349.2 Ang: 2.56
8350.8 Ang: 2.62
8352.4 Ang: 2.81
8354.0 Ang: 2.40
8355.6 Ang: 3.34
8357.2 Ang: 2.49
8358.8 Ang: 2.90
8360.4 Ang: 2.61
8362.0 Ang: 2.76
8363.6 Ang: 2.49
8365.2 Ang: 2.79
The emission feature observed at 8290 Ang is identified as H-alpha 6563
